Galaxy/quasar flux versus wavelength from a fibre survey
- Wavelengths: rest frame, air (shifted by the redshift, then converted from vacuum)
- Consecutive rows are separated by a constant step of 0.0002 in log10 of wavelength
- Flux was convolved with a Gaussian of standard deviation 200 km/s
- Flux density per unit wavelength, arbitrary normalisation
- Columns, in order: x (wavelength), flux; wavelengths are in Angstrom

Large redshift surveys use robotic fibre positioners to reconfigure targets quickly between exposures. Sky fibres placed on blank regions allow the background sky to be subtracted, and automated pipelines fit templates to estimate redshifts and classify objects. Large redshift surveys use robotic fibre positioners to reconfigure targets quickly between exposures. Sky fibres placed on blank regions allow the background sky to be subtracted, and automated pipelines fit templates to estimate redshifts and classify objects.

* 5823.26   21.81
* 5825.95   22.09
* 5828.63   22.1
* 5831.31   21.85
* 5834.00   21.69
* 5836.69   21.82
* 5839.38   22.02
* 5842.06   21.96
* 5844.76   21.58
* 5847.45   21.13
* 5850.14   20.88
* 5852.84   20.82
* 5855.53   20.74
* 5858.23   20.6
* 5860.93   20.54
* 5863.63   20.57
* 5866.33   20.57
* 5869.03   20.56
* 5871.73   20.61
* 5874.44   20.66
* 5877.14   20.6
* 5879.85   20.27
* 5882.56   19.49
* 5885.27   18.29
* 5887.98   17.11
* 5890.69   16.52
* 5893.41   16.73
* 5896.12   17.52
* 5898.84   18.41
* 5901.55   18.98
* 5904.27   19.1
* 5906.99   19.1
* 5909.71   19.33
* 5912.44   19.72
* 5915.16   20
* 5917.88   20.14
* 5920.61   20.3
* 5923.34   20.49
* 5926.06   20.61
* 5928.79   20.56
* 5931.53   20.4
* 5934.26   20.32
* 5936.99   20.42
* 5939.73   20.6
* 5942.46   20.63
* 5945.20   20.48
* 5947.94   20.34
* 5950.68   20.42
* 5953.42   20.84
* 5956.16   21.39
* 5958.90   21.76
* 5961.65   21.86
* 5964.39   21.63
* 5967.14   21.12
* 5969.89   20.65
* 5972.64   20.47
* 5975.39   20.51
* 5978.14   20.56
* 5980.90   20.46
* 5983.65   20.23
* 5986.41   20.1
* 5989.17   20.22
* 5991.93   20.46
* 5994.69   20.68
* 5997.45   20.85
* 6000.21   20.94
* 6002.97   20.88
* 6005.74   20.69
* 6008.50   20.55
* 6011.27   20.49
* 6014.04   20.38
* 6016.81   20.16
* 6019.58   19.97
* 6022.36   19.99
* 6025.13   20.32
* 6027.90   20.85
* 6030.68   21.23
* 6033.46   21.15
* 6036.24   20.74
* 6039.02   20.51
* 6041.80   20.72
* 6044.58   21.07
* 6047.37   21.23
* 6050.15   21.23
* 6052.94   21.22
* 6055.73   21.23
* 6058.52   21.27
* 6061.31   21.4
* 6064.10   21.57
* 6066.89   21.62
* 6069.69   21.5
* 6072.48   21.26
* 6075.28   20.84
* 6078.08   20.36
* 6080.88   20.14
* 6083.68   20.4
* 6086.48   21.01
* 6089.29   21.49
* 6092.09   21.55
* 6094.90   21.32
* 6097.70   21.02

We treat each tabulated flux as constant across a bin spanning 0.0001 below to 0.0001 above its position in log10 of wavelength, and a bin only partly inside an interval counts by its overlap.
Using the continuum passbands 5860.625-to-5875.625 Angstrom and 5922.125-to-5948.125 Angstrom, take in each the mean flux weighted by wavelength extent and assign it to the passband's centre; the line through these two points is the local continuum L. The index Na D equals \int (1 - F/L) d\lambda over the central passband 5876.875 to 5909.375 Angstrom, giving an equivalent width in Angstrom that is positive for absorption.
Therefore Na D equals 3.3 Angstrom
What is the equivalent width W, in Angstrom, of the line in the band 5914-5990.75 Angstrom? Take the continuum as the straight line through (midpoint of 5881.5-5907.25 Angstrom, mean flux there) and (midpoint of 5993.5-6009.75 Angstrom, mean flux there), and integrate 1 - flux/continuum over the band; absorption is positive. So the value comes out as -4.35 Angstrom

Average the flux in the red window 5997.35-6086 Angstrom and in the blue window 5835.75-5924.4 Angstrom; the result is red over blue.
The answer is 1.05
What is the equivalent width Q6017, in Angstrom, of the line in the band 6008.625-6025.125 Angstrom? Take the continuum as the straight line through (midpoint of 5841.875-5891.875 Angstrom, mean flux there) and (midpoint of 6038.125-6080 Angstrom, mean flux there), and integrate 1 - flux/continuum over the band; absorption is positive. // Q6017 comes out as 0.54 Angstrom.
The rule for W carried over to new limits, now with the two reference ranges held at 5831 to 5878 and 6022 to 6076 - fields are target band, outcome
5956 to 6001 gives 0.6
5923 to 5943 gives 0.5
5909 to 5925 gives 0.8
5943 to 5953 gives 0.3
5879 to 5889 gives 1.1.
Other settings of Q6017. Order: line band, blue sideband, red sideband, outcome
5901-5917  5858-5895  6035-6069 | 0.29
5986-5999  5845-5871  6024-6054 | 0.25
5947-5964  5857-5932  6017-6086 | -0.91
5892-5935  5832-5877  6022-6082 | 3.19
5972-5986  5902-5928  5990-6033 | -0.06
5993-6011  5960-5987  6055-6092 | 0.11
